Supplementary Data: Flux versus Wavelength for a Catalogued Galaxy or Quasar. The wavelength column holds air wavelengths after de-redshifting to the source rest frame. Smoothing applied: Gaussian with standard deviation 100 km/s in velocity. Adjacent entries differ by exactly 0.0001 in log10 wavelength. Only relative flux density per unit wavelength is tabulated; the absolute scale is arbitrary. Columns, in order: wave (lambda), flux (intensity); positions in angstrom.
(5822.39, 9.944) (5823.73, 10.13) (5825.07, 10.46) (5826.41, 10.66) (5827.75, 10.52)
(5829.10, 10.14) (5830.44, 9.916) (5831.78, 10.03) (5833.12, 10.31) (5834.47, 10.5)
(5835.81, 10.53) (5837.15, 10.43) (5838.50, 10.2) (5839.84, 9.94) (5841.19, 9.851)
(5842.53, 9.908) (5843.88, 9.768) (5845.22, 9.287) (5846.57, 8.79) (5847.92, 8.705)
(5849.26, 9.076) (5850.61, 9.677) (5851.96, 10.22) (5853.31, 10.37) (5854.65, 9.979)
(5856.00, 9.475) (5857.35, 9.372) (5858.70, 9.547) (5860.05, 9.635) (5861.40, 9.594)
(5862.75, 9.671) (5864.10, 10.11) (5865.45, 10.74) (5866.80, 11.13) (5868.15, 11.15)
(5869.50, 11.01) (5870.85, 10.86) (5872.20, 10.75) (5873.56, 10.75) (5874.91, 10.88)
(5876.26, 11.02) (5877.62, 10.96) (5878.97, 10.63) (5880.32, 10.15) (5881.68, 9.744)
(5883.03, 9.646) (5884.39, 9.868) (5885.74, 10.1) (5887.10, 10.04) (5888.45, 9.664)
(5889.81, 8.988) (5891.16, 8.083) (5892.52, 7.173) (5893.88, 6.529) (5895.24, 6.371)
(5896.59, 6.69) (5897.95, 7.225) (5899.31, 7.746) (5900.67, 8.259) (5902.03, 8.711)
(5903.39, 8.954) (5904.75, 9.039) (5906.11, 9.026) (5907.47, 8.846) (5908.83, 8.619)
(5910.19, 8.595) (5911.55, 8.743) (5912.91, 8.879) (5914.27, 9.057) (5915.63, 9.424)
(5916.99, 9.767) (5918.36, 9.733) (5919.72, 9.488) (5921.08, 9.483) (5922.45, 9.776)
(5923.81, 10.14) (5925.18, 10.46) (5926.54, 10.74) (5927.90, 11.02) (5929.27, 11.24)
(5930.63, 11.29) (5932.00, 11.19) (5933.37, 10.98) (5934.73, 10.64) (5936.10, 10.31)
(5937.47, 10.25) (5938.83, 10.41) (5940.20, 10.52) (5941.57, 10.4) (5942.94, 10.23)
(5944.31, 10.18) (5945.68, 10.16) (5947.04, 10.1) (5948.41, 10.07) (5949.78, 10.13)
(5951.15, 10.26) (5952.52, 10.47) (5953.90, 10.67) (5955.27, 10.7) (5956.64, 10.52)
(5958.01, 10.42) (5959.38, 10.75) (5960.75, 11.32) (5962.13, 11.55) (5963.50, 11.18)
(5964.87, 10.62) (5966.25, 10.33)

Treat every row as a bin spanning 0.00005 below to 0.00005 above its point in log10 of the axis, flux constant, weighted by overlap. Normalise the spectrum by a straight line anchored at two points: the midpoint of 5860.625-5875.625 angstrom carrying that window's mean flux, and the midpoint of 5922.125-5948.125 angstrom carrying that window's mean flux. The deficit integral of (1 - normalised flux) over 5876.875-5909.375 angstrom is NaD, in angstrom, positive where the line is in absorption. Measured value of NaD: 5.5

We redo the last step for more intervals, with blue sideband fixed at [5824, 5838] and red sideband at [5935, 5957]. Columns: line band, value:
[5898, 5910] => 2.0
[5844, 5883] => 0.9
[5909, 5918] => 1.1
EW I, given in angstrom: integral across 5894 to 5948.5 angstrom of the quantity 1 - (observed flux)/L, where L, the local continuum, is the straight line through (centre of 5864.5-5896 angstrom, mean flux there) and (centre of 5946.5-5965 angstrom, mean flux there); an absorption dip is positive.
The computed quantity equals 3.9 angstrom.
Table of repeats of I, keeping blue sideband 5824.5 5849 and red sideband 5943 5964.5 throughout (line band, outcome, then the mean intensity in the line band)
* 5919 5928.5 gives 0.2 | 10.2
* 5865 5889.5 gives -0.7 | 10.5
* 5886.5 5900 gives 3.2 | 7.84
